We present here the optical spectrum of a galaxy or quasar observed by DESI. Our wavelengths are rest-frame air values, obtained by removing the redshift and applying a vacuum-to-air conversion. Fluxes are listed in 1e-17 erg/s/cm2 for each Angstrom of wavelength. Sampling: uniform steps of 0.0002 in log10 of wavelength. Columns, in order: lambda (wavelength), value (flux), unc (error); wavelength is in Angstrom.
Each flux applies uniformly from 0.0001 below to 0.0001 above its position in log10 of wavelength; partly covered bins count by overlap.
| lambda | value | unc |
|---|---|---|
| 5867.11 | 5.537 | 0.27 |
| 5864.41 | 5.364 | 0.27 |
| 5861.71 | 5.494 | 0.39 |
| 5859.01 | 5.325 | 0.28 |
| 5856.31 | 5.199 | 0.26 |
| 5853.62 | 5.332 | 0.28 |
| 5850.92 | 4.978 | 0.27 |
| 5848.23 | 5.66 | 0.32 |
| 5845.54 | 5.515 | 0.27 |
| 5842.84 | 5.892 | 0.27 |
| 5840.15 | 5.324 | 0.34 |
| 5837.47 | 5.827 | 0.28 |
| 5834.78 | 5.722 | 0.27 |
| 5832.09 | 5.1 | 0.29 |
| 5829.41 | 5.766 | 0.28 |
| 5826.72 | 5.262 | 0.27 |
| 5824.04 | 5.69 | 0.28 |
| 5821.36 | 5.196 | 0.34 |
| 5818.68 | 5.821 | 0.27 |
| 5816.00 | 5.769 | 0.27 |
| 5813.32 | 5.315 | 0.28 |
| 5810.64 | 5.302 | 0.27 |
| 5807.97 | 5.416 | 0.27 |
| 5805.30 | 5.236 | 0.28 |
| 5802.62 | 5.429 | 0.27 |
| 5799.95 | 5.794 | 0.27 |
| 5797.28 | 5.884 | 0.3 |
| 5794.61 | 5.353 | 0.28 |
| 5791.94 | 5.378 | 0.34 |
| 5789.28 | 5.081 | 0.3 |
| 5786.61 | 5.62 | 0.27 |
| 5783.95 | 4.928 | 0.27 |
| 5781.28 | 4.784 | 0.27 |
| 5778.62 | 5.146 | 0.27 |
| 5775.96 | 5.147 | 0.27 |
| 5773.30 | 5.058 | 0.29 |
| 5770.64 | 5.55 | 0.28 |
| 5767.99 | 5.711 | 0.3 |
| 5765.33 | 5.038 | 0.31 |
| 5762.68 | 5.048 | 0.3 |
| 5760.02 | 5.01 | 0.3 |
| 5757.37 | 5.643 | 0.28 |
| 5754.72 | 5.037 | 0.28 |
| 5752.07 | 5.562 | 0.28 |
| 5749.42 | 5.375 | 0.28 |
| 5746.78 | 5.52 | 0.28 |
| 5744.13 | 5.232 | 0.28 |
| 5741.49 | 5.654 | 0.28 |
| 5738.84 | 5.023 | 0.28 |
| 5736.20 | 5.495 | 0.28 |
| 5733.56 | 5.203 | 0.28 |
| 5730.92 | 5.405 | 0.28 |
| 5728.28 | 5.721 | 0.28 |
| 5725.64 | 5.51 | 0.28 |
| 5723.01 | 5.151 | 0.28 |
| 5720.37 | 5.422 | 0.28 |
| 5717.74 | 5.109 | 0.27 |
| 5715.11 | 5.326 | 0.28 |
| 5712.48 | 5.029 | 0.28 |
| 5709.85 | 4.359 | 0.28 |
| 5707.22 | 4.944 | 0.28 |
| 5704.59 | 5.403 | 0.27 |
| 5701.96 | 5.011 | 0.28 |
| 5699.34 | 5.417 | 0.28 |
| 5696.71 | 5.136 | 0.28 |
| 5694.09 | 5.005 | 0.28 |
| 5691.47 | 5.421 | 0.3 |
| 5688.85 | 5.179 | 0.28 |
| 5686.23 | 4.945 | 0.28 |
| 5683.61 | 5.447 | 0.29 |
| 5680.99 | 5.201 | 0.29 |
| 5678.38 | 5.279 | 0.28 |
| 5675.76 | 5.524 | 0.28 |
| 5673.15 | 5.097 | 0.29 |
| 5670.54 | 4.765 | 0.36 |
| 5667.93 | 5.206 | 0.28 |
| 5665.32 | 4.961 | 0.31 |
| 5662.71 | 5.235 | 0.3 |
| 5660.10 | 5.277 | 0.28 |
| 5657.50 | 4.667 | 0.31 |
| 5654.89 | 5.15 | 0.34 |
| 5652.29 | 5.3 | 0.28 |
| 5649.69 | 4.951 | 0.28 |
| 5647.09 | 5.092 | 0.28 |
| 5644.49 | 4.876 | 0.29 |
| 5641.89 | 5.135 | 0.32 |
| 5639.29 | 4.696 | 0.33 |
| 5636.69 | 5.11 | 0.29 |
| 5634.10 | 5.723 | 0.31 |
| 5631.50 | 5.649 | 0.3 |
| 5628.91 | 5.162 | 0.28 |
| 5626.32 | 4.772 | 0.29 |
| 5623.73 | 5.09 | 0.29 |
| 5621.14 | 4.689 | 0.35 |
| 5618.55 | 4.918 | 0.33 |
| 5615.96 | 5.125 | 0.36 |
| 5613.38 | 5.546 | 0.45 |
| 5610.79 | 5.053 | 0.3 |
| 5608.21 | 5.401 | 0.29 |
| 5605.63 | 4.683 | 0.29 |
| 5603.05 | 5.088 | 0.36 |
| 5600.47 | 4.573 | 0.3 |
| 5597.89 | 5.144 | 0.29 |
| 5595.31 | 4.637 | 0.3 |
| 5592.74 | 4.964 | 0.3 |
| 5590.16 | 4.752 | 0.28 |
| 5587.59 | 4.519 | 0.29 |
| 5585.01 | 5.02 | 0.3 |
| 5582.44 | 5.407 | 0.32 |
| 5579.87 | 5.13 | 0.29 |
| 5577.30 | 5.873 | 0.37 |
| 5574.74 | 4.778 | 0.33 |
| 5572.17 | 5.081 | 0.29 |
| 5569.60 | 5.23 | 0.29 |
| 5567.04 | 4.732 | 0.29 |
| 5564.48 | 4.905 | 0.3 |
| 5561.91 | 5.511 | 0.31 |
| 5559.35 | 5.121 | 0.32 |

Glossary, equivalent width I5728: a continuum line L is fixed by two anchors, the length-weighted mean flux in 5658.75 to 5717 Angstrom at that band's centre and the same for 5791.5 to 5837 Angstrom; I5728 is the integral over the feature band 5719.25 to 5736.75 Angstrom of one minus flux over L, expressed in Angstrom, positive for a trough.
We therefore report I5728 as -0.51 Angstrom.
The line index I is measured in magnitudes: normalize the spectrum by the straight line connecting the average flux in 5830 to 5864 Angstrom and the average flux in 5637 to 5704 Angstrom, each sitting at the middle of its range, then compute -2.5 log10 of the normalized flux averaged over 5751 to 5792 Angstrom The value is 0.02 mag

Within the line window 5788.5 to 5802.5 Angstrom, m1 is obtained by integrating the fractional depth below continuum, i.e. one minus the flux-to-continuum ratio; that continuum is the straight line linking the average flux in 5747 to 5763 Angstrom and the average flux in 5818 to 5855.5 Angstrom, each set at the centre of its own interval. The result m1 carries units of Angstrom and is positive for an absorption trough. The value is -0.27 Angstrom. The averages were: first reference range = 5.31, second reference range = 5.5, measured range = 5.51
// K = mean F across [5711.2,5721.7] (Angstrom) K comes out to 5.22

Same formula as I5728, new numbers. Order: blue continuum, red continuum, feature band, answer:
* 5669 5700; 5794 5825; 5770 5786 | 1.0 Angstrom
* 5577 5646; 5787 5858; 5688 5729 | 0.4 Angstrom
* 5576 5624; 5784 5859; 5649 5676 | 0.3 Angstrom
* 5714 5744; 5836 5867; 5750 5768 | 0.4 Angstrom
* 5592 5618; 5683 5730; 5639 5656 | 0.2 Angstrom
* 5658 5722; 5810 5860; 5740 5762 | -0.3 Angstrom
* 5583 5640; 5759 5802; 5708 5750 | -0.6 Angstrom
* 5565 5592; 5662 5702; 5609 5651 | 0.1 Angstrom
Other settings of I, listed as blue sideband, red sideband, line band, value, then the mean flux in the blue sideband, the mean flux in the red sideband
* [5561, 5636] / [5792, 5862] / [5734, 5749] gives -0.01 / 5.07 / 5.48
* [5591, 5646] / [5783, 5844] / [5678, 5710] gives 0.01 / 5.05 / 5.49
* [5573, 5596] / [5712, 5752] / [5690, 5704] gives 0.01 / 5.02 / 5.36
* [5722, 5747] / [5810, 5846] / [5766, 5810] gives 0.03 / 5.39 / 5.54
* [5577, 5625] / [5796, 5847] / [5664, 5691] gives 0.01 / 5.01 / 5.54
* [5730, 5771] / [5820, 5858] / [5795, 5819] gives -0.02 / 5.34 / 5.46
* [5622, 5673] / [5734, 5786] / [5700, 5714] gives 0.04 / 5.09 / 5.27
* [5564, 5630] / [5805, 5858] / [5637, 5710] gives 0.01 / 5.01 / 5.47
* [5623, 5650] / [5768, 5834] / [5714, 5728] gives -0.02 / 5.12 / 5.39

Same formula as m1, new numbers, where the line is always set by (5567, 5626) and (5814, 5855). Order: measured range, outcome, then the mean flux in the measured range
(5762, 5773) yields 0.1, 5.33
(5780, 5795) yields 0.7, 5.18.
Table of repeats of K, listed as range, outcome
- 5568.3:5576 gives 5.03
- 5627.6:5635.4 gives 5.51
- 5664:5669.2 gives 5.08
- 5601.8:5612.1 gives 5.06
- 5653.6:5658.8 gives 4.91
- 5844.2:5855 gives 5.37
